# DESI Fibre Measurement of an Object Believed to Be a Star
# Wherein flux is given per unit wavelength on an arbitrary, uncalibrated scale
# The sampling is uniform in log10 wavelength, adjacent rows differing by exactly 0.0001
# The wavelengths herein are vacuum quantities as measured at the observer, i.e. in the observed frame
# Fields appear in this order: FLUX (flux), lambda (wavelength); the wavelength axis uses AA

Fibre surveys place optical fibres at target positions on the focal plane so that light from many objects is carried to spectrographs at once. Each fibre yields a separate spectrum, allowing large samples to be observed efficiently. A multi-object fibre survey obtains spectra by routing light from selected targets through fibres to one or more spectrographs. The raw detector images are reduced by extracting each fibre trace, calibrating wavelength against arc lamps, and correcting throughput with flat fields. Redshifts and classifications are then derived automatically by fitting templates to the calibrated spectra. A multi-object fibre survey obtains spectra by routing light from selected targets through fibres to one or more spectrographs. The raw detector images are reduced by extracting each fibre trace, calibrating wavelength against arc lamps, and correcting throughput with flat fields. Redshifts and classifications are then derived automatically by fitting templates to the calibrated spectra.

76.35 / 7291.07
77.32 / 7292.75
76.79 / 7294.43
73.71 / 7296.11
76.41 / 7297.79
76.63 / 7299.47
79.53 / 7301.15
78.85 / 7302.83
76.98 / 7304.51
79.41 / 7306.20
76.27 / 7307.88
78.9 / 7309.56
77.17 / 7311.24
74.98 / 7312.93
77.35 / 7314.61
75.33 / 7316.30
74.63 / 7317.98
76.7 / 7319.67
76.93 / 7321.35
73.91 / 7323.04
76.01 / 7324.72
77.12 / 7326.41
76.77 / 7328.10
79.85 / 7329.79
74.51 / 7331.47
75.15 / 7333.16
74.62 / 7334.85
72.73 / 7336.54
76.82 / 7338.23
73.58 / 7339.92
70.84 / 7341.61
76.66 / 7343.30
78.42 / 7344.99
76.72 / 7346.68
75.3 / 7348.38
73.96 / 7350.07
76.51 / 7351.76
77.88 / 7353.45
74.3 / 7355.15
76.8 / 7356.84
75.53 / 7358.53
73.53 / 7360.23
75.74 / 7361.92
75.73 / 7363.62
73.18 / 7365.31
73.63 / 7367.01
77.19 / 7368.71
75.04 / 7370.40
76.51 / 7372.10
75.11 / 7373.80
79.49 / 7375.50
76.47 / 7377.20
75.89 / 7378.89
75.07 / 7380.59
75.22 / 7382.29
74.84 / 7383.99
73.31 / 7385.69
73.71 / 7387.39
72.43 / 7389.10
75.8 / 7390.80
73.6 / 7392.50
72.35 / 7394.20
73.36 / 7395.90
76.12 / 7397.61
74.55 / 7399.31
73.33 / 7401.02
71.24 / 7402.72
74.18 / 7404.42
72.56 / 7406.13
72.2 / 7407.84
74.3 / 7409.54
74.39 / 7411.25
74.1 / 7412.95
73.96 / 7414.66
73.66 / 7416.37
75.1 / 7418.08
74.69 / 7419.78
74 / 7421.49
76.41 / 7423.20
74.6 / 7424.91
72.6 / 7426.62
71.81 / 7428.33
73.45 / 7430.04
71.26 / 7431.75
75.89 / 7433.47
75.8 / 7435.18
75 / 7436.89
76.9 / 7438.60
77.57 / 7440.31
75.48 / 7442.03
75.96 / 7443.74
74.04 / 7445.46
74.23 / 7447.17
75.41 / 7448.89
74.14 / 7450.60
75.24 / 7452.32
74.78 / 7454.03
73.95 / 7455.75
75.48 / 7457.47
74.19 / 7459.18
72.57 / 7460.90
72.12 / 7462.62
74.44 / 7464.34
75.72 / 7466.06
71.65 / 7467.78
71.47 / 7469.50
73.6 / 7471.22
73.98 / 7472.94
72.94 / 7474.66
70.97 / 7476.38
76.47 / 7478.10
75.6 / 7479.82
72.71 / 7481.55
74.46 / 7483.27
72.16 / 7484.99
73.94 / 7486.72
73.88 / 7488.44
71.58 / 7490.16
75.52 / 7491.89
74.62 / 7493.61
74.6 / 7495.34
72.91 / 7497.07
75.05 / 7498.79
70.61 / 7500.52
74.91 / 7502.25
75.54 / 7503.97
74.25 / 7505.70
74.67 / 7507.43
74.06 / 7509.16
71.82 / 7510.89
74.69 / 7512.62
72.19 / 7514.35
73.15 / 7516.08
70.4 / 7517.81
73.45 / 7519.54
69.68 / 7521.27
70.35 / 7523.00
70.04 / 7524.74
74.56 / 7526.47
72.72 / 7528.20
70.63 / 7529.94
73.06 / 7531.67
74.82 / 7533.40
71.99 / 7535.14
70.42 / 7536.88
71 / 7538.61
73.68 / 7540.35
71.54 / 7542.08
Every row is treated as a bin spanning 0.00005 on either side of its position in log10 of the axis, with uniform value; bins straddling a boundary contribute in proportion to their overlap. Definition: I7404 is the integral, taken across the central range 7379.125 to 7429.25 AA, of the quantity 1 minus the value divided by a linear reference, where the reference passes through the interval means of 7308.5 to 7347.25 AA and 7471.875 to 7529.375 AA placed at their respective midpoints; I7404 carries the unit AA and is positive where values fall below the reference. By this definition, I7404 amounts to 0.5 AA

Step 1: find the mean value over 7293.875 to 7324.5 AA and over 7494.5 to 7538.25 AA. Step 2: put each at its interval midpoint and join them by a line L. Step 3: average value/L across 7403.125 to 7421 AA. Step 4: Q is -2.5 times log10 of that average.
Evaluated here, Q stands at 0.013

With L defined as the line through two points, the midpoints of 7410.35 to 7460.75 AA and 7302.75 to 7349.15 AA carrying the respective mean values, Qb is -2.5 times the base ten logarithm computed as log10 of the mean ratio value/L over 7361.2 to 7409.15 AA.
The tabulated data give 0.01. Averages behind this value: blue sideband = 76.1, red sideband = 74.6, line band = 74.6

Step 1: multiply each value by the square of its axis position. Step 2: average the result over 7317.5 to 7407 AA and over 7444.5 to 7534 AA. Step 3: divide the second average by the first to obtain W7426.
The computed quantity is 1.01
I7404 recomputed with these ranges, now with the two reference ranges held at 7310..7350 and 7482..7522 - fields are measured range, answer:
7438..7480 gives -0.2 AA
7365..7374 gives 0.0 AA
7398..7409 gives 0.2 AA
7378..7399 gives 0.2 AA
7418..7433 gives 0.1 AA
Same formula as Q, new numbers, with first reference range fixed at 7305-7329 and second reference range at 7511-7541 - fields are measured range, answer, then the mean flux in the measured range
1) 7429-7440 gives -0.011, 74.8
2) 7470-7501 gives -0.010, 73.7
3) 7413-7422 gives 0.002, 74.3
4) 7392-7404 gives 0.019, 73.6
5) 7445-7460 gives -0.014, 74.7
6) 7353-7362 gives 0.002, 75.5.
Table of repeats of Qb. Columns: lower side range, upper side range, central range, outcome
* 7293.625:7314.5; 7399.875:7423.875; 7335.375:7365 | 0.01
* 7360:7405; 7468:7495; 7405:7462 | 0.00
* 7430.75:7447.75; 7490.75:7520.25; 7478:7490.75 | 0.01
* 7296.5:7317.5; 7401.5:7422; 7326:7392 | 0.00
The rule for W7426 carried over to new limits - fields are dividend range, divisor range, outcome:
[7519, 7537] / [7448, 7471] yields 0.99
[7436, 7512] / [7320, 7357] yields 1.02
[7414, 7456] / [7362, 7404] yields 1.01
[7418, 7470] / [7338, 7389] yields 1.01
